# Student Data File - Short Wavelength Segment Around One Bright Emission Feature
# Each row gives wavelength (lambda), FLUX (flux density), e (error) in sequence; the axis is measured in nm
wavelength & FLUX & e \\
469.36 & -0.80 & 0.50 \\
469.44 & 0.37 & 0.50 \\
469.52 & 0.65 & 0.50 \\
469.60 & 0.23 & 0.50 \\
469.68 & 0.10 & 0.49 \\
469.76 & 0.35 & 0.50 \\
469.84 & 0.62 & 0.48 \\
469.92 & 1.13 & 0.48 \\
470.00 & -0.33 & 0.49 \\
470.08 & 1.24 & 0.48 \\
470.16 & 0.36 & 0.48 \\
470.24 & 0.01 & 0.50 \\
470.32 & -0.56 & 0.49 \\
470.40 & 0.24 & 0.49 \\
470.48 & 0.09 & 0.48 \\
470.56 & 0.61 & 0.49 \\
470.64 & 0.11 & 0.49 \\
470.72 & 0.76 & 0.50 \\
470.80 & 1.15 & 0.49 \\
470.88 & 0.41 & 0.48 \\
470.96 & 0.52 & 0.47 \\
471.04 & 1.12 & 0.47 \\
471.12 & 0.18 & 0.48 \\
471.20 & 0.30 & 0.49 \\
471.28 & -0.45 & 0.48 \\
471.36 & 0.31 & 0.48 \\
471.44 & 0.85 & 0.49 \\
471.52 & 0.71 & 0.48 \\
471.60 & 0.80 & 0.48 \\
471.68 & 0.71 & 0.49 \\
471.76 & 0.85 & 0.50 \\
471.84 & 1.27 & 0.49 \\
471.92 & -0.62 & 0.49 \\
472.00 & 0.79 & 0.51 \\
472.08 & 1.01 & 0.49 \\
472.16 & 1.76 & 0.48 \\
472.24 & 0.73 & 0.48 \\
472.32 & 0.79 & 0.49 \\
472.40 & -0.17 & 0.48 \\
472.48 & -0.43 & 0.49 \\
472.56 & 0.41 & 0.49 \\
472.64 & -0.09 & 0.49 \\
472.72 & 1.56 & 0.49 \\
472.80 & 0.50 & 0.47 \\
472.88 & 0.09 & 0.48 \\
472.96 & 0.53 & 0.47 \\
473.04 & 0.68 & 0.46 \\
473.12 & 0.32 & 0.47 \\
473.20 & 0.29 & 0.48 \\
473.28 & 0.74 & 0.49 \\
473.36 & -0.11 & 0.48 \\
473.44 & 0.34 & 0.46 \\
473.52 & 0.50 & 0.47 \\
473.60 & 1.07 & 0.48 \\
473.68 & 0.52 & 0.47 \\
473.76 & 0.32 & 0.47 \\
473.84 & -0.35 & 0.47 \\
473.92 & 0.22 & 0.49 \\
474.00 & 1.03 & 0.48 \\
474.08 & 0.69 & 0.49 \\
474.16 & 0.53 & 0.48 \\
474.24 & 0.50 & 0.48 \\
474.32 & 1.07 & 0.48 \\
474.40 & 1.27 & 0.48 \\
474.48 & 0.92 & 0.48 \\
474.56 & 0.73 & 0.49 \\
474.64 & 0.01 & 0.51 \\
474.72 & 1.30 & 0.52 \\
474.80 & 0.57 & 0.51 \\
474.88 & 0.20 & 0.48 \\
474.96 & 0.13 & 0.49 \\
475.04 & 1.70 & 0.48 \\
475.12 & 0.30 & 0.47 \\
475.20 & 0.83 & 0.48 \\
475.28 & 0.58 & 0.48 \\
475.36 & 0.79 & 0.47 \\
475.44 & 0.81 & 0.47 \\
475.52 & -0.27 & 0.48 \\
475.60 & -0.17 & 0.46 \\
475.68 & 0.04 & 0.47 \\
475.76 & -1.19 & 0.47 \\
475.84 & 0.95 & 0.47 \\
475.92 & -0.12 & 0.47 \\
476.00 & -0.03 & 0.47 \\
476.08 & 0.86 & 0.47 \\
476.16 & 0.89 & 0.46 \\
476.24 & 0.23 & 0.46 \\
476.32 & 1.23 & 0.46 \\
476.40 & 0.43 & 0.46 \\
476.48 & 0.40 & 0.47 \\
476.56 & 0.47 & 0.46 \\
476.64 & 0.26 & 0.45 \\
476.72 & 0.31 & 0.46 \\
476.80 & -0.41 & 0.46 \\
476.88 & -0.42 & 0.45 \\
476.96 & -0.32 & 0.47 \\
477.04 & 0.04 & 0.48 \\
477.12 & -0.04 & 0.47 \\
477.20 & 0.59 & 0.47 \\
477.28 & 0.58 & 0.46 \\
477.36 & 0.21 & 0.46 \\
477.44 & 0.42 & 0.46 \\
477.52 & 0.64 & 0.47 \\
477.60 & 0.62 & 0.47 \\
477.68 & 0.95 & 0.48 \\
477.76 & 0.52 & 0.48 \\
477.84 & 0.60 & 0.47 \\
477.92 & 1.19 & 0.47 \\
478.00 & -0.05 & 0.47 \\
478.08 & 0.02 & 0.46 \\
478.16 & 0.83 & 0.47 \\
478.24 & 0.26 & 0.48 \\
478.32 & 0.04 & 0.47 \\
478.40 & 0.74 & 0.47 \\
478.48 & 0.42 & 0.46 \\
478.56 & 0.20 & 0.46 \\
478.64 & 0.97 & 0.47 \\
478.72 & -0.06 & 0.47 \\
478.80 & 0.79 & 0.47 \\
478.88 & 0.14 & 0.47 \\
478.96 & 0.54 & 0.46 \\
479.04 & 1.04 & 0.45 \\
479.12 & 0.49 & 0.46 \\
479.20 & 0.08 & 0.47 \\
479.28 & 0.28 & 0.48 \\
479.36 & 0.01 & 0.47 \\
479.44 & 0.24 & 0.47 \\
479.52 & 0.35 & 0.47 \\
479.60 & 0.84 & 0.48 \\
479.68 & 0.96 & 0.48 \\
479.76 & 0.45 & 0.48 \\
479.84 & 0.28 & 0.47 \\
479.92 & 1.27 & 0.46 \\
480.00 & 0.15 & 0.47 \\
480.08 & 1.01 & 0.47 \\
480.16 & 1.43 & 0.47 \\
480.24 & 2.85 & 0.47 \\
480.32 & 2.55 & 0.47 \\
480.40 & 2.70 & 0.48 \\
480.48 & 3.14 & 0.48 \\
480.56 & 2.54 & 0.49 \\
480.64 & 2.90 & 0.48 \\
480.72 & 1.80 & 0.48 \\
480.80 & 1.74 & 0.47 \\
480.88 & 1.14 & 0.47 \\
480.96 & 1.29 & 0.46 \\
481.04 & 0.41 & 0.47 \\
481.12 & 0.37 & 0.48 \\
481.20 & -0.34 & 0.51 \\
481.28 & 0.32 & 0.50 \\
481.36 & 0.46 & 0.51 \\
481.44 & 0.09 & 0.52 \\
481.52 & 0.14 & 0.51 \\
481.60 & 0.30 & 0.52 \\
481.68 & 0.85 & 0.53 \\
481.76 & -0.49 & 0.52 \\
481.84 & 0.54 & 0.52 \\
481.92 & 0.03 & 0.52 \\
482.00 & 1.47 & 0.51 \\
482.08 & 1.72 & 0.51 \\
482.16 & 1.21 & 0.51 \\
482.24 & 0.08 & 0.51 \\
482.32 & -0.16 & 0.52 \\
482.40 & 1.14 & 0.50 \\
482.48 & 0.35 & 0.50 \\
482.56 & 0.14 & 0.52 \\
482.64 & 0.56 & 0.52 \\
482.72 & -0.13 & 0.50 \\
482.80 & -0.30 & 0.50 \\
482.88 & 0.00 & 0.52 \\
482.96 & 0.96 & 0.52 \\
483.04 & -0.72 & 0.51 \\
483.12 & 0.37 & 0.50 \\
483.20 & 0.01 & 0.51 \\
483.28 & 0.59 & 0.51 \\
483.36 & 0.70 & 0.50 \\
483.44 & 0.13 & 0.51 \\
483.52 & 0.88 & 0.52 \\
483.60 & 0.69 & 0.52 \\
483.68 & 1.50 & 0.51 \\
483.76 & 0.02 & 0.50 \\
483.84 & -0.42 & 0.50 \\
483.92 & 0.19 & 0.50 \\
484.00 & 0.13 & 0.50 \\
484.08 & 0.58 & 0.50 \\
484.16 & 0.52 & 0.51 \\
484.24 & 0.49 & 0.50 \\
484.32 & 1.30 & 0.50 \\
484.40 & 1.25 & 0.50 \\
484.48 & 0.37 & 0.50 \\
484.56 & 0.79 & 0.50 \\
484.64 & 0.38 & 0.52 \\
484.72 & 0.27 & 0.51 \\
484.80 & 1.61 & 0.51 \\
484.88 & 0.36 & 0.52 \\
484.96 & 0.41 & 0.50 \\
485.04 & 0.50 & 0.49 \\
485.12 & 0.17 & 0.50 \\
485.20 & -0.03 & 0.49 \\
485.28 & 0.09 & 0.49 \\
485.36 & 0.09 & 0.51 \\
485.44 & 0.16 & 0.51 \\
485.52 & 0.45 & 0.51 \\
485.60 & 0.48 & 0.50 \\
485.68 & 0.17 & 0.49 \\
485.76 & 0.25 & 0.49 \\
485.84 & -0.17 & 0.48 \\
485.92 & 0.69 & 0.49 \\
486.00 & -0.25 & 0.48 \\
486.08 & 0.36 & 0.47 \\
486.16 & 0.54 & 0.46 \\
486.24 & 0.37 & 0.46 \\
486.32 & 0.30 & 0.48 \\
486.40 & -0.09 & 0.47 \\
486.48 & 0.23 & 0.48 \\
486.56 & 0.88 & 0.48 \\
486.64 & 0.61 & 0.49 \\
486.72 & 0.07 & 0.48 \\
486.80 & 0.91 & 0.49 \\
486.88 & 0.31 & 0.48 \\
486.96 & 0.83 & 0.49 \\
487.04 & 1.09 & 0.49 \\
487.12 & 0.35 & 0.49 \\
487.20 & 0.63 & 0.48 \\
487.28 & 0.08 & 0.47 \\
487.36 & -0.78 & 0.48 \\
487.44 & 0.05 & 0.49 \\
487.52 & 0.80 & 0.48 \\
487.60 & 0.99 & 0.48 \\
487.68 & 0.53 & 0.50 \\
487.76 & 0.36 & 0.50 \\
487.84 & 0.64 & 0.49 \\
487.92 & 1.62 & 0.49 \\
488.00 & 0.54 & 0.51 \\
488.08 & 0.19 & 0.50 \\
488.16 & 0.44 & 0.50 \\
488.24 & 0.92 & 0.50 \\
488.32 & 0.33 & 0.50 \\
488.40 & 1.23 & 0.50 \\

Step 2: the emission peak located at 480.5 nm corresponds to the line [O II]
